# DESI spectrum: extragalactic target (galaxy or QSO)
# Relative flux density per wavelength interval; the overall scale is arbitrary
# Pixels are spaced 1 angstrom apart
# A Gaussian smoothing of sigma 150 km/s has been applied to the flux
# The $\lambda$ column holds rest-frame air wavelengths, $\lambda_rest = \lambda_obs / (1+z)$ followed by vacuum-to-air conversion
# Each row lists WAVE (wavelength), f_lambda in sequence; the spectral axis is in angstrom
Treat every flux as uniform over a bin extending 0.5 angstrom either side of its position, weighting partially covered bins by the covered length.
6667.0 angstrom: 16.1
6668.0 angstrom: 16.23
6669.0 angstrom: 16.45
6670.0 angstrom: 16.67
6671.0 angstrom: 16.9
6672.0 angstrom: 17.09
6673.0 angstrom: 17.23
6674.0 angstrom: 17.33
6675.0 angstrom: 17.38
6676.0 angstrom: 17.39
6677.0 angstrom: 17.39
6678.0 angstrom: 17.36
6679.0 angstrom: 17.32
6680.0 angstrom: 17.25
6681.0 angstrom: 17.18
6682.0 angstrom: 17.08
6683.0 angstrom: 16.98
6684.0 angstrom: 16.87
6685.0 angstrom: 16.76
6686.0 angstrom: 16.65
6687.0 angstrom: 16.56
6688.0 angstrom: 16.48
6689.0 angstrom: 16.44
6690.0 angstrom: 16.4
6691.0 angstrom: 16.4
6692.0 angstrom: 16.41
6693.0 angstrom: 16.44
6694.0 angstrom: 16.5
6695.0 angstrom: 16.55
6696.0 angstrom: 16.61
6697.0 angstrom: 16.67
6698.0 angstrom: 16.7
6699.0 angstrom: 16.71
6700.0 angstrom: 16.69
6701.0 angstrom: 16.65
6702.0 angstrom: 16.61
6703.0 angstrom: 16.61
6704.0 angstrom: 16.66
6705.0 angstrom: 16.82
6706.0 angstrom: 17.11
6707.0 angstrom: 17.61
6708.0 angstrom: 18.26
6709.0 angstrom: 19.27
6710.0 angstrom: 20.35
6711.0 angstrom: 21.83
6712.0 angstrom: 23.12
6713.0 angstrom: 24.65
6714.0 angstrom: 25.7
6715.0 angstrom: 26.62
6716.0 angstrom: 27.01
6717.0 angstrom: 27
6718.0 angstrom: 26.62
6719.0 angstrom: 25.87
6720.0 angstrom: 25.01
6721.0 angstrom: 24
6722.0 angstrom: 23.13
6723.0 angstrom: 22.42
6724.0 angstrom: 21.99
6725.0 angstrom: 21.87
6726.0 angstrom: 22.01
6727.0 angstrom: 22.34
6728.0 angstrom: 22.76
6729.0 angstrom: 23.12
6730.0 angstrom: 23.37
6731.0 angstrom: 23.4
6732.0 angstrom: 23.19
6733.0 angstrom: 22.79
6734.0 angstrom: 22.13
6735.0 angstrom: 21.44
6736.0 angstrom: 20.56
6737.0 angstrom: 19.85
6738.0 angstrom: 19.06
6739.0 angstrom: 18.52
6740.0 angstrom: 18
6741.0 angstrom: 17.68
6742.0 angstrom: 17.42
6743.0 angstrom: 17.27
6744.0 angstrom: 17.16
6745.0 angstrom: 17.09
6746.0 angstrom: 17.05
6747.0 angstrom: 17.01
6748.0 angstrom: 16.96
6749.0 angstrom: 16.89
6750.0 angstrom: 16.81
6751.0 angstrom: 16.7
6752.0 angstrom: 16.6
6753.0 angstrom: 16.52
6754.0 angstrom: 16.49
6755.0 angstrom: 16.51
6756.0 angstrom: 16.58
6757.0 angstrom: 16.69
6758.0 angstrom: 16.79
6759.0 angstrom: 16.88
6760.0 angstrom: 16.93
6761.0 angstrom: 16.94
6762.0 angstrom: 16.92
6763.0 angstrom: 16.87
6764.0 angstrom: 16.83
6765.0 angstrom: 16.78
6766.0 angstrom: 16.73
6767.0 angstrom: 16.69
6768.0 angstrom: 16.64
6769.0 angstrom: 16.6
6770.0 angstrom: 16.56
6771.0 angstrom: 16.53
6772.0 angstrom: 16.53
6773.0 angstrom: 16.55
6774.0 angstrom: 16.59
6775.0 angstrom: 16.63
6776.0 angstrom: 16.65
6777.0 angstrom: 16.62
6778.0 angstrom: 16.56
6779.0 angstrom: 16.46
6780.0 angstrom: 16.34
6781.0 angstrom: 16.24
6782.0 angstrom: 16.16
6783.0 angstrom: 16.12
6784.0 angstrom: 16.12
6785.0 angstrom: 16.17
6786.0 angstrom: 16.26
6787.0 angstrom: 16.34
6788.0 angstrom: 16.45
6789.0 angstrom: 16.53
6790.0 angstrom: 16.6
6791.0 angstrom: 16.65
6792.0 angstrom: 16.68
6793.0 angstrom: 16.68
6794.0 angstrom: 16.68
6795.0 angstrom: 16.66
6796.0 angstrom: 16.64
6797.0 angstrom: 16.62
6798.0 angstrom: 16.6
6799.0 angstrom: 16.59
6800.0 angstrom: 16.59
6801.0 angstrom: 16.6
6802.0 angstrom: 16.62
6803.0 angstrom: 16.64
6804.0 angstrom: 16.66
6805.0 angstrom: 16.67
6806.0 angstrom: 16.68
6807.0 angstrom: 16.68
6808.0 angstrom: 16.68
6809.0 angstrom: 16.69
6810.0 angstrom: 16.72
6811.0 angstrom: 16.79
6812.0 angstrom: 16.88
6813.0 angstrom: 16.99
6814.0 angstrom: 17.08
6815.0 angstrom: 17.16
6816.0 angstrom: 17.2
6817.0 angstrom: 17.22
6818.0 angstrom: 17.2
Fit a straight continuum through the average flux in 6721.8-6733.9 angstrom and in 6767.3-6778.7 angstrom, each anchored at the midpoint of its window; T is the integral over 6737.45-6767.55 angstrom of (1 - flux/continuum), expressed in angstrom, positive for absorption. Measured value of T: 3.5 angstrom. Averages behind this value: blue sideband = 22.7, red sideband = 16.6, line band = 17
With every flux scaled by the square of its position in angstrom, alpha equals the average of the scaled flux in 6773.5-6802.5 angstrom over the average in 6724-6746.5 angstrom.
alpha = 0.8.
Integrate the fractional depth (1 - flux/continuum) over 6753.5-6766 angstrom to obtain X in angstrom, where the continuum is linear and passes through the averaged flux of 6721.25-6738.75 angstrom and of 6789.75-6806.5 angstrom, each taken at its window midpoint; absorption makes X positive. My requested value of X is 1.9 angstrom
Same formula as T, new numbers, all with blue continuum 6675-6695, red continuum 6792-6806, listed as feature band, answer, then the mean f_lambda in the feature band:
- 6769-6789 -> 0.30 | 16.4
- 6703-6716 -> -3.06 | 20.8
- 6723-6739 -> -4.90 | 21.9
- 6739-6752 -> -0.36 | 17.2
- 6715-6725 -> -4.74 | 24.7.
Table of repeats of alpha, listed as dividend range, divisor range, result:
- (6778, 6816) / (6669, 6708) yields 1.02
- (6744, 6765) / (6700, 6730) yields 0.78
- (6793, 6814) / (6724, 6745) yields 0.83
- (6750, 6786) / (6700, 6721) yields 0.79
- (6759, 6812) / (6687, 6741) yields 0.83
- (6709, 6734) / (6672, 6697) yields 1.42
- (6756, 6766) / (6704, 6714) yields 0.85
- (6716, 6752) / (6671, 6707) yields 1.25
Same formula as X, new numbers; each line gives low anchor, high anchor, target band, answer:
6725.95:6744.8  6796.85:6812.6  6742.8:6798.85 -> 5.7 angstrom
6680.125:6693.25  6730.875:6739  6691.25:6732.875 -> -3.4 angstrom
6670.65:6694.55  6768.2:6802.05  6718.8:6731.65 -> -4.9 angstrom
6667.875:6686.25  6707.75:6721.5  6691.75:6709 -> 3.6 angstrom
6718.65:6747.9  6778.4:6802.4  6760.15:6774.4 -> 1.2 angstrom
